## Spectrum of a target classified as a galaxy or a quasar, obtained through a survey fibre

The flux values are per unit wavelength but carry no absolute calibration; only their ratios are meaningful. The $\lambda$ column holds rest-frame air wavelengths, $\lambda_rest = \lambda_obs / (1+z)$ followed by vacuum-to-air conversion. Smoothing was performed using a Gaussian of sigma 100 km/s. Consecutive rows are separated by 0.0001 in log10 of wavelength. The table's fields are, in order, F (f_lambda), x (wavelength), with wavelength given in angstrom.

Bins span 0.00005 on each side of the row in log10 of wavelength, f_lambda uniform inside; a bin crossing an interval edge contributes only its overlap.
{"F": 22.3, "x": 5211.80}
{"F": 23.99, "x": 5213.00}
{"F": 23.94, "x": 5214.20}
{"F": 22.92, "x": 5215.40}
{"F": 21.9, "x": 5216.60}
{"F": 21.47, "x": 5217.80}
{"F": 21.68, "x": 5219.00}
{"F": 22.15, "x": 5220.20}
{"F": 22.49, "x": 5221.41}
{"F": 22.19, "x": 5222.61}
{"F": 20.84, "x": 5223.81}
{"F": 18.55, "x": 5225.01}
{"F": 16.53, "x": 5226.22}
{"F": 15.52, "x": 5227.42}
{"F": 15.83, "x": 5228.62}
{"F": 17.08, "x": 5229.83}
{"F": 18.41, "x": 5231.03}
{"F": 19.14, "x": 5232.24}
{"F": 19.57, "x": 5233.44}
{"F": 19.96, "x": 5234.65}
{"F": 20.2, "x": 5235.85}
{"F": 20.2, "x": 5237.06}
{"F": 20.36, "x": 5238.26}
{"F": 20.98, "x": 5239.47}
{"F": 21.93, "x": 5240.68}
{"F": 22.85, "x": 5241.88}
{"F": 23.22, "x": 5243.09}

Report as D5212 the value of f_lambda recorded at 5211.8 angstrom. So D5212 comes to 22.3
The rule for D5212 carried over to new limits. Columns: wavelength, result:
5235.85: 20.2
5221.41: 22.49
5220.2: 22.15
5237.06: 20.2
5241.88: 22.85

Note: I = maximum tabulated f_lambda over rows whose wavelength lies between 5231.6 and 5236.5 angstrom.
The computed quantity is 20.2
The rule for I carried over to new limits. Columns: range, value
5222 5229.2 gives 22.19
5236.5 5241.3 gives 21.93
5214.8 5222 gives 22.92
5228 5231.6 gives 18.41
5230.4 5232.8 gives 19.14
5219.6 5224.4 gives 22.49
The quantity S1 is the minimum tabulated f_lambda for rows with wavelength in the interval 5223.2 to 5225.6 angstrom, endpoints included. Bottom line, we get 18.55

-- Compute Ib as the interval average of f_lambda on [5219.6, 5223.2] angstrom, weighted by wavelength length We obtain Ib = 22.2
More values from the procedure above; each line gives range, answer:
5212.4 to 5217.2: 23.2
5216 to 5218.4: 21.7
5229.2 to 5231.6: 17.7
